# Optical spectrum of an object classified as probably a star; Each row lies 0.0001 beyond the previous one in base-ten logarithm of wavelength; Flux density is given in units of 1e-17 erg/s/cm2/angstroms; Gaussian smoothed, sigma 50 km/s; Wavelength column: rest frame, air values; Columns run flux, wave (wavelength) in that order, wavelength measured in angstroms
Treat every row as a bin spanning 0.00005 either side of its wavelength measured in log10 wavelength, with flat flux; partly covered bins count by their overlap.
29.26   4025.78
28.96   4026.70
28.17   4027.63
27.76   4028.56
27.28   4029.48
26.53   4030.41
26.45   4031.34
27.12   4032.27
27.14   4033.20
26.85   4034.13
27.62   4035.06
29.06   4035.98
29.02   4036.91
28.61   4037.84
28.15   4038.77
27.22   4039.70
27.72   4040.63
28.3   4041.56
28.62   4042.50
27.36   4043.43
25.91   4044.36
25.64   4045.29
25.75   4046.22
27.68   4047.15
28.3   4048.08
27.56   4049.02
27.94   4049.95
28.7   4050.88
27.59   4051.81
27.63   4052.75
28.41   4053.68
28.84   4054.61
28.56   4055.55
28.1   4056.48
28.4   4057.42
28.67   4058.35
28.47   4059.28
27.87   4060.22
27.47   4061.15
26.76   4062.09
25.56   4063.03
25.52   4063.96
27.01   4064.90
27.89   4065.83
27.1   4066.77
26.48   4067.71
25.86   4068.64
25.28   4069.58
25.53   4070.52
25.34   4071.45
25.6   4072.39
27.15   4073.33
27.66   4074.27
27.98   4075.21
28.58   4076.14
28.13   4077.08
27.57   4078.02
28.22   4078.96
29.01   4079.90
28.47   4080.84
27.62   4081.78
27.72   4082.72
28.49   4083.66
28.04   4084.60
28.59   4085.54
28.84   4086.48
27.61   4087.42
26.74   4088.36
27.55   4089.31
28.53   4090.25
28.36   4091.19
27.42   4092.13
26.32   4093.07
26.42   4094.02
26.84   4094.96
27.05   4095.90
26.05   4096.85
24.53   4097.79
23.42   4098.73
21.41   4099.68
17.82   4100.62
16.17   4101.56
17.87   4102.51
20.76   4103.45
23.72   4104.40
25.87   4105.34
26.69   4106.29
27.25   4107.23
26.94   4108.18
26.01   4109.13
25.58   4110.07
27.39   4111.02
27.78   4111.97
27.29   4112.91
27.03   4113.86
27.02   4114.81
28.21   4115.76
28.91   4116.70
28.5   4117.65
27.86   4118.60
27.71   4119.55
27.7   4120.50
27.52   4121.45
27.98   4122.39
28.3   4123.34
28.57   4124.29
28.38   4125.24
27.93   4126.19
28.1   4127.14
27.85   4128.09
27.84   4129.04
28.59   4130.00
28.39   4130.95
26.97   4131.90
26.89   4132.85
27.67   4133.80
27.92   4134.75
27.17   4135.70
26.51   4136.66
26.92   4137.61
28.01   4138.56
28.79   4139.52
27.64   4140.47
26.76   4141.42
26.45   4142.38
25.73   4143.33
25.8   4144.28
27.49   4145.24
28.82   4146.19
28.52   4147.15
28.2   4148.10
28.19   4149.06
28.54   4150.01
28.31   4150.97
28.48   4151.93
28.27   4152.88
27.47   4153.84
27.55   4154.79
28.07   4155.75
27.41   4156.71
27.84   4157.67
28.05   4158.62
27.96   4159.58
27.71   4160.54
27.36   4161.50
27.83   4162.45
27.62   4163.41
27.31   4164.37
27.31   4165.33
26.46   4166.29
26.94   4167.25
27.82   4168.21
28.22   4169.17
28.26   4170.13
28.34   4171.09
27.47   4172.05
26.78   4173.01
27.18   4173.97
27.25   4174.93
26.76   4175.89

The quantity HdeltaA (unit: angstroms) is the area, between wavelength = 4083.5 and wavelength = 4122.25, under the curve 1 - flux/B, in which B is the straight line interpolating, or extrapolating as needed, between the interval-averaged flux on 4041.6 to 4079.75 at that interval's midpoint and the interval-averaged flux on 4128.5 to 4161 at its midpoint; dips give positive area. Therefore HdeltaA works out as 2.0 angstroms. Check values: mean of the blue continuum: 27.3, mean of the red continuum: 27.7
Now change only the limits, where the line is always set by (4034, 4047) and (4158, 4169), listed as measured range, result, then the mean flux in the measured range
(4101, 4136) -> 1.09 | 26.7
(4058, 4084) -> 0.32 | 27.2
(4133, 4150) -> 0.04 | 27.5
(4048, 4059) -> -0.26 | 28.2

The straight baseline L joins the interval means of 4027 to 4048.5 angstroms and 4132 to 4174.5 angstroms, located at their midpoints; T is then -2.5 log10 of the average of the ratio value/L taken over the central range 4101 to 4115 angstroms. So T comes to 0.11 mag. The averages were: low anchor 27.5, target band 24.8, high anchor 27.6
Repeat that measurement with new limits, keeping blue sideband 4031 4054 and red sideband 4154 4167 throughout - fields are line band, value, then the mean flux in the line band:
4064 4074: 0.052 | 26.3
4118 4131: -0.018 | 28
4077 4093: -0.016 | 28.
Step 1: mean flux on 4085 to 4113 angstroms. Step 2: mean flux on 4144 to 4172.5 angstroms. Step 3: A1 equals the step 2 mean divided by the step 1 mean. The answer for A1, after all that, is 1.1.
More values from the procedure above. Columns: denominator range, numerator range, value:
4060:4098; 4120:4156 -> 1.02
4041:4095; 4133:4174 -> 1.00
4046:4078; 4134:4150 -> 1.00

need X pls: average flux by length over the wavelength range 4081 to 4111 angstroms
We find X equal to 25.6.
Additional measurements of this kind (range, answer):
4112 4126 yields 27.9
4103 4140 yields 27.3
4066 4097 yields 27.4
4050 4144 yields 26.9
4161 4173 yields 27.6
